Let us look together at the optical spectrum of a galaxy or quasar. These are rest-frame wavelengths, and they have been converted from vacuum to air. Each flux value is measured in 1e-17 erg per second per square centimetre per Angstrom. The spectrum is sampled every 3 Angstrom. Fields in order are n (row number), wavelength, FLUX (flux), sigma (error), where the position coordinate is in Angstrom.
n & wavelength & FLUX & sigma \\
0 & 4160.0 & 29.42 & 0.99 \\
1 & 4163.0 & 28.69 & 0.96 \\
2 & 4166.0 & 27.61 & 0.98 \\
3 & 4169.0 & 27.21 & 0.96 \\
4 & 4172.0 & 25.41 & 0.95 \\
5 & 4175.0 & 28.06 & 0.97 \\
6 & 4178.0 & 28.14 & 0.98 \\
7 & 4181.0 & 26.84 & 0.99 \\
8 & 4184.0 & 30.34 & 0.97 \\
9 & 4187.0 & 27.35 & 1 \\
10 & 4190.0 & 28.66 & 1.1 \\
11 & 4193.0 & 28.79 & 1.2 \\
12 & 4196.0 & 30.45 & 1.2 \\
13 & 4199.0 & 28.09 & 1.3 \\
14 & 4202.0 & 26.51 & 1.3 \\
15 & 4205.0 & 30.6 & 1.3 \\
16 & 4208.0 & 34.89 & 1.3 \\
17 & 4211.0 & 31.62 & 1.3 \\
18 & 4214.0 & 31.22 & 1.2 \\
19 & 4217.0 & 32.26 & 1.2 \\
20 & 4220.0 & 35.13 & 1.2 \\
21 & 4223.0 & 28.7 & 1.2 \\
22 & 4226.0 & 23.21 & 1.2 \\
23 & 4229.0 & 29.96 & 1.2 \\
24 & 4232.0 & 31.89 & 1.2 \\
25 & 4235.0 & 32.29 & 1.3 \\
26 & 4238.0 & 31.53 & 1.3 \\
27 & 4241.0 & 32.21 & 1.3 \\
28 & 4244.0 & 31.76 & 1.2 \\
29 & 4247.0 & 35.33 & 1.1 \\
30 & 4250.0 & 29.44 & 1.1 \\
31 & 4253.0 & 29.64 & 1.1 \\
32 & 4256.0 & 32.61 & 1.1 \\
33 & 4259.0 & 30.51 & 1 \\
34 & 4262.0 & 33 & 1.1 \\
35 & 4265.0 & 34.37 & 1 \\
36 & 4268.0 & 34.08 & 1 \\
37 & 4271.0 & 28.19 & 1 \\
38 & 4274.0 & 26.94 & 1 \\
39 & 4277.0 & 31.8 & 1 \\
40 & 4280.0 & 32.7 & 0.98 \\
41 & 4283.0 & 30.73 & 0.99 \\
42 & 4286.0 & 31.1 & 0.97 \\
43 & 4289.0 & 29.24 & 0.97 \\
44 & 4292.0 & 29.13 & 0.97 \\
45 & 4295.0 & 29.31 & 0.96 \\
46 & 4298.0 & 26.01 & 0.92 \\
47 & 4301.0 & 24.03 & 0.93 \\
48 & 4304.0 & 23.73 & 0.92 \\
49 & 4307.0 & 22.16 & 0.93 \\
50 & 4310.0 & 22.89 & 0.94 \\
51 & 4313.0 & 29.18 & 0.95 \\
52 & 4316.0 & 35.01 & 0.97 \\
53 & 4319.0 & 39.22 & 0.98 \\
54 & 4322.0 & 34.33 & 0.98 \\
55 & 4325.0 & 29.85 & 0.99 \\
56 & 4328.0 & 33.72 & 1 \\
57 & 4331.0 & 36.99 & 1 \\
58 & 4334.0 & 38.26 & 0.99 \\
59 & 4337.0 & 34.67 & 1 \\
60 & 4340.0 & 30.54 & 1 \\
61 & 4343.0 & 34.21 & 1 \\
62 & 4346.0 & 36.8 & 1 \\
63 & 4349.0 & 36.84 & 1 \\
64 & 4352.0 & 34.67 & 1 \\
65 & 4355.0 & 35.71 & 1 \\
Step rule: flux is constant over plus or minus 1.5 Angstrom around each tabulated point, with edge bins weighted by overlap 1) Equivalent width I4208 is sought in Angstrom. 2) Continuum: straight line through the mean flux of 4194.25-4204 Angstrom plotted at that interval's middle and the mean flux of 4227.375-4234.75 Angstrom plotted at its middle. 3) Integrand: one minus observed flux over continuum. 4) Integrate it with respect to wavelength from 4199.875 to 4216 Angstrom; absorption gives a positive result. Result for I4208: -0.9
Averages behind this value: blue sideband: 28.5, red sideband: 31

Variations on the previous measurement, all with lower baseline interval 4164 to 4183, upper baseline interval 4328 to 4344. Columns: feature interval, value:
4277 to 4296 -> 1.2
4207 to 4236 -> -1.5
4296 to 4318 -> 4.6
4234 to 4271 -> -1.3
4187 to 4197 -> -0.3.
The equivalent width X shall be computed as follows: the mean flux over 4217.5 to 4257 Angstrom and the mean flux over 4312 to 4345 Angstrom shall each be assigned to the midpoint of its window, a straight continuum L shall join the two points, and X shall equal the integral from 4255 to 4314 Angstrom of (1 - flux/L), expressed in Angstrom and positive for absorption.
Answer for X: 6.5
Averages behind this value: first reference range 31.1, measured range 29.1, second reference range 34.3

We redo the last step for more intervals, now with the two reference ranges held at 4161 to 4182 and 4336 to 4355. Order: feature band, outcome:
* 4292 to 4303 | 2.02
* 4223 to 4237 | 0.27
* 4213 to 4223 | -0.99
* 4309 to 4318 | 0.93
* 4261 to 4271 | -0.51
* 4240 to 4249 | -0.72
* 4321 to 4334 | -0.10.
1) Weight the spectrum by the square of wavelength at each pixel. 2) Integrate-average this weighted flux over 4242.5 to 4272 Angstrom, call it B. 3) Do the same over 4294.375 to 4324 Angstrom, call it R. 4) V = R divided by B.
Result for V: 0.92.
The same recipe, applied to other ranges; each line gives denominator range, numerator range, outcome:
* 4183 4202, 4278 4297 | 1.10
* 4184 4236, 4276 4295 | 1.06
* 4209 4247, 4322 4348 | 1.16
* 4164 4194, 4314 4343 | 1.33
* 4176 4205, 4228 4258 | 1.14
